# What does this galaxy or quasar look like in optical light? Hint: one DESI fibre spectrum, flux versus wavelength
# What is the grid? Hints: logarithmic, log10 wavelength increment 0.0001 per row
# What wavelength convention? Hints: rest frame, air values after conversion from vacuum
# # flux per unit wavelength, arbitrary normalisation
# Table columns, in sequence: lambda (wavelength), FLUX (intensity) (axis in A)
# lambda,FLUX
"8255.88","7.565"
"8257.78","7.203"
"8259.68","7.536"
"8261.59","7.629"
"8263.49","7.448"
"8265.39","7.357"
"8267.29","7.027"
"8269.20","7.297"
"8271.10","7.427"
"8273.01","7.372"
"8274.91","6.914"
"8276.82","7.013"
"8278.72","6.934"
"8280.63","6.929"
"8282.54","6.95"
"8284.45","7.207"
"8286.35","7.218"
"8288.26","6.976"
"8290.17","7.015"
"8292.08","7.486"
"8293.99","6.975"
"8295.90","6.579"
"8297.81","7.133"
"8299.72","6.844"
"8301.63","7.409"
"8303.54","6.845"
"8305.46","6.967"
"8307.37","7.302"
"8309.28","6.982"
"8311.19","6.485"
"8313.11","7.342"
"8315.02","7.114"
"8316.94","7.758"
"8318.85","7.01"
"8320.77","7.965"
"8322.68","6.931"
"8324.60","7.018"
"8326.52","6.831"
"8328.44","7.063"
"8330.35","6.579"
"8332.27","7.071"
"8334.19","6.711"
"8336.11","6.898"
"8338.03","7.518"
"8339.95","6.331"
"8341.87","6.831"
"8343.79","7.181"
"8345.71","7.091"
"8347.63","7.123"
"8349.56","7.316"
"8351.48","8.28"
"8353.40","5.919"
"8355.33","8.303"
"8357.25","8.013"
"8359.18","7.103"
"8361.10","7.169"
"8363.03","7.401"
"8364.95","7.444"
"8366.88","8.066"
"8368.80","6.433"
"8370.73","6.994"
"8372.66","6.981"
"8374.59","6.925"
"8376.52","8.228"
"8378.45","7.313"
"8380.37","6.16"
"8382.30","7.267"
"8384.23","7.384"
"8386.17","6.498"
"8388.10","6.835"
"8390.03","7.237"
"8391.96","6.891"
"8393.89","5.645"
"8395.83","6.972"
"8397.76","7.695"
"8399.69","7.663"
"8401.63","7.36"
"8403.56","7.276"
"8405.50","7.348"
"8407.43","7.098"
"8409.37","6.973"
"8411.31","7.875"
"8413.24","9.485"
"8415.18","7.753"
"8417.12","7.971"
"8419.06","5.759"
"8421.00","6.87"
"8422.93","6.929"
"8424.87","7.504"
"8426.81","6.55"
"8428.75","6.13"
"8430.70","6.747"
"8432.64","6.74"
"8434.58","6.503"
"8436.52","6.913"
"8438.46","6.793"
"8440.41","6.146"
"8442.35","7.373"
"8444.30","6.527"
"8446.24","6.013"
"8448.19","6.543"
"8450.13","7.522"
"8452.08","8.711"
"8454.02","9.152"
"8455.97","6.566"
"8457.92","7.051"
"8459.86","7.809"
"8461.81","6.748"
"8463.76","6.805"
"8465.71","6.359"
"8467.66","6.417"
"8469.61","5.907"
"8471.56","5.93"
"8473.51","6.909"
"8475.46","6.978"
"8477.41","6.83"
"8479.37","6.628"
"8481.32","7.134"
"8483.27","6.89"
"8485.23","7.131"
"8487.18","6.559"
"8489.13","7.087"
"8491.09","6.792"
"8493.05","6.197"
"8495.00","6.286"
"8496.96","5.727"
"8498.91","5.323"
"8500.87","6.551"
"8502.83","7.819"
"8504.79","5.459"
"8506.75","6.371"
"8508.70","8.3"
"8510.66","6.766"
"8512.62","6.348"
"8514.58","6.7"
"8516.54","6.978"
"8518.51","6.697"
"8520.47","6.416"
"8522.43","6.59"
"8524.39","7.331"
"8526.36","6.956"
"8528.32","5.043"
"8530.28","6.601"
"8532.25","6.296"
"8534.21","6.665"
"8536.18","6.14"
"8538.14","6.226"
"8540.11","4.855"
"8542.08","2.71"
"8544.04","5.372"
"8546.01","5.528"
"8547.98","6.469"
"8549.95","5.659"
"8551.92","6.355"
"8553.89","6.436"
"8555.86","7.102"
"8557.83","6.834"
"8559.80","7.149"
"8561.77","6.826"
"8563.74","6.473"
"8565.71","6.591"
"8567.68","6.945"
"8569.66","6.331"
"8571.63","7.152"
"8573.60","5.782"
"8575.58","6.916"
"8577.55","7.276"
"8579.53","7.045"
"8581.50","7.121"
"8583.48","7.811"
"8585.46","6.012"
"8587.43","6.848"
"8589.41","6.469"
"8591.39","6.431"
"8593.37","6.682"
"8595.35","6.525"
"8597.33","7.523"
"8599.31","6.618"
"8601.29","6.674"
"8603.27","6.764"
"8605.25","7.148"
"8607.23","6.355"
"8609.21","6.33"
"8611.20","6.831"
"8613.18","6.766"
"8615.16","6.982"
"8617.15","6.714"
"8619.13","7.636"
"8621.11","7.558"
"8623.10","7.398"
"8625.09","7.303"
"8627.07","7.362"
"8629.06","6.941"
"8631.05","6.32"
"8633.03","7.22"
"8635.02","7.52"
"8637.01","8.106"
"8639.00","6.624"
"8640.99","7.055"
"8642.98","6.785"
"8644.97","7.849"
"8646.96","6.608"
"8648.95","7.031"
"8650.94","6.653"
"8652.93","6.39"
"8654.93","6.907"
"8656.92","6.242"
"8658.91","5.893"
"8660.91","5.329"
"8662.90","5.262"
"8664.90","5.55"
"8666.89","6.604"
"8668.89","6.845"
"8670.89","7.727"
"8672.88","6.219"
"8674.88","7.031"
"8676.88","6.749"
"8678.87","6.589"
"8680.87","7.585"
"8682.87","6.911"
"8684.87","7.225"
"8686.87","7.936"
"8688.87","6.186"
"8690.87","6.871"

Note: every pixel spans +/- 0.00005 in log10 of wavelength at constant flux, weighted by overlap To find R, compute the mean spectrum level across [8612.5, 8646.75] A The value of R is 7.18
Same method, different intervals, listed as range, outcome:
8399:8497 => 6.97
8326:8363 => 7.13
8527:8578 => 6.22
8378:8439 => 7.07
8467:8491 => 6.71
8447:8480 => 6.99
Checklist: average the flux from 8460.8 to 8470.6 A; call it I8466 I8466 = 6.45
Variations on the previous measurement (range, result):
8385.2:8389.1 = 6.67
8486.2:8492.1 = 6.81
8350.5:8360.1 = 7.52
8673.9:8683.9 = 6.98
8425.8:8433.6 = 6.54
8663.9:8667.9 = 6.08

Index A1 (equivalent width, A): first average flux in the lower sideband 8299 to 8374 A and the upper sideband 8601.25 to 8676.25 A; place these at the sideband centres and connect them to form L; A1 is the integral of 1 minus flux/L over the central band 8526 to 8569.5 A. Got 4.8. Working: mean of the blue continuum 7.14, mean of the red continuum 6.8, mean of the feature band 6.14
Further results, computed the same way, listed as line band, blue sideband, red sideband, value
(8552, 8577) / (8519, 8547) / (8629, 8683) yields -2.4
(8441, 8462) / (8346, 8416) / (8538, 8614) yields -0.8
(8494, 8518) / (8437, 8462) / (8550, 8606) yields 1.5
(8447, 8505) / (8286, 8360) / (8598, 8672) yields 1.3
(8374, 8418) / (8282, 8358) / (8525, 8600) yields -2.6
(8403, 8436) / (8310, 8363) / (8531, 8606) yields -1.1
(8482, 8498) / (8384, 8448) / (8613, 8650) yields 1.1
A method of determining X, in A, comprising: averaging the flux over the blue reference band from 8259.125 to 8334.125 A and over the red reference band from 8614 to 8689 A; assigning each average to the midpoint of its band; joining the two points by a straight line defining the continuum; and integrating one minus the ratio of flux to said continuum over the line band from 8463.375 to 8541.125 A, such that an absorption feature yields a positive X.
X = 5.1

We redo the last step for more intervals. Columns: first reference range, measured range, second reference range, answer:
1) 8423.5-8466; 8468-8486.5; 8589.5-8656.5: 0.7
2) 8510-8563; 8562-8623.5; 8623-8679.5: -3.1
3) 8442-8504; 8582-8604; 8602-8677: 0.1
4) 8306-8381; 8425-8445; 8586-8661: 1.1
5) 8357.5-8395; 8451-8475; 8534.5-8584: -1.1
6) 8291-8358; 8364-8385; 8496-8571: -0.8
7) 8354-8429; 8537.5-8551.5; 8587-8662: 3.4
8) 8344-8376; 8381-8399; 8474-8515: 0.6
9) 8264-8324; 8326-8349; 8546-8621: 0.4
